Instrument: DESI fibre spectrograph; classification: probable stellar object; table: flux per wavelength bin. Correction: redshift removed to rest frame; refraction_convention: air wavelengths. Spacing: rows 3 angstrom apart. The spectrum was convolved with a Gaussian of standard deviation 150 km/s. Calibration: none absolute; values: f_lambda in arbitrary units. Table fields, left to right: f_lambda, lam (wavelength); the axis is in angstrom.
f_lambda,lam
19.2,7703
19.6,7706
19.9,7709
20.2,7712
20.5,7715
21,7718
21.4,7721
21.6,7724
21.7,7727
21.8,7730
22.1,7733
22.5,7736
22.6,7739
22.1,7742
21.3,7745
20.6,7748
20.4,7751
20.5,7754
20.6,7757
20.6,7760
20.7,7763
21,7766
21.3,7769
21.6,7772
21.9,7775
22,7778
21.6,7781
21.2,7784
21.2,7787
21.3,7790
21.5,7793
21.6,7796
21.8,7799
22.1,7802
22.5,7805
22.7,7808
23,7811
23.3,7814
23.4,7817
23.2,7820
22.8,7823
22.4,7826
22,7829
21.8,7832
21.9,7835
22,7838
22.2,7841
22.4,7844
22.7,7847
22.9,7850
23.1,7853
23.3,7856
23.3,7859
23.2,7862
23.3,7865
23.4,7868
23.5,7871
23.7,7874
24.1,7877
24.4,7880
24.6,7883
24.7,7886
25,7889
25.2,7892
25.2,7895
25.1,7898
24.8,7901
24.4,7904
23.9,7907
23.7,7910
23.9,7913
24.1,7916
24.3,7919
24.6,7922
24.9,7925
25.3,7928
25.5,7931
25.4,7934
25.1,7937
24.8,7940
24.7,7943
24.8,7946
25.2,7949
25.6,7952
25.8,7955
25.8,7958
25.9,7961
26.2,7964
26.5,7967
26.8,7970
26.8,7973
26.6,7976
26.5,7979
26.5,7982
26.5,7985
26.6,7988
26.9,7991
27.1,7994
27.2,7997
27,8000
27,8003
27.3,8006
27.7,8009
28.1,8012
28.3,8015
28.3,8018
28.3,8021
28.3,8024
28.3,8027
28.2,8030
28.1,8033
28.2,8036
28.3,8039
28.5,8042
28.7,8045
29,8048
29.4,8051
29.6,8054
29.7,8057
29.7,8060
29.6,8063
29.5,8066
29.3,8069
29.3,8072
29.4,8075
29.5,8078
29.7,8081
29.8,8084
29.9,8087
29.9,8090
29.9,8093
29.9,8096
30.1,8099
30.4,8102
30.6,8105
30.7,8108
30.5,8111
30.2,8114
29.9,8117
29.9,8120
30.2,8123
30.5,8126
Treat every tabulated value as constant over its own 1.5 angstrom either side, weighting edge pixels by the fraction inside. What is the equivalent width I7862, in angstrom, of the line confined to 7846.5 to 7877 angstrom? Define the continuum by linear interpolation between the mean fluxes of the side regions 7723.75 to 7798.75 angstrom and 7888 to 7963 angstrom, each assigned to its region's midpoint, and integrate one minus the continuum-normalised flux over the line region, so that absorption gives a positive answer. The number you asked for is 0.3 angstrom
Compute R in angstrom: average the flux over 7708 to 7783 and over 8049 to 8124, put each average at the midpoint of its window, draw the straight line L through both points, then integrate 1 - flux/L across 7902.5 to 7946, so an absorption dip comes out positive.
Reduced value 1.9 angstrom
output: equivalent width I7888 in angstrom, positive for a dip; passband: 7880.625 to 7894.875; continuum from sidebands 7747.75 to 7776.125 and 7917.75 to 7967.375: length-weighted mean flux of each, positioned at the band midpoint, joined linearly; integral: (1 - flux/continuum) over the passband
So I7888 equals -0.5 angstrom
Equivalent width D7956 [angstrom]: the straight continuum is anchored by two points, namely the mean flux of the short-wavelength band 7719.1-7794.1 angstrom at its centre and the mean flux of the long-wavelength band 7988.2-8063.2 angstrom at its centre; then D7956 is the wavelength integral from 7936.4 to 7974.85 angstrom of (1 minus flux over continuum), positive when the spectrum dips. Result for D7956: 1.1 angstrom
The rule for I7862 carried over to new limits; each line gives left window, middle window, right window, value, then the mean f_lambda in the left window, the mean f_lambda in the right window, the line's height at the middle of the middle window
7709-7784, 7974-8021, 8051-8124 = 0.7 angstrom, 21.3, 29.9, 27.6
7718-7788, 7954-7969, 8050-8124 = 0.3 angstrom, 21.4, 29.9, 26.7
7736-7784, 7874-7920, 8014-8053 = 0.8 angstrom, 21.3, 28.5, 24.9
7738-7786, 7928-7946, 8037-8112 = 0.6 angstrom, 21.2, 29.6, 25.9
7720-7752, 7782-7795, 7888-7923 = 0.7 angstrom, 21.7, 24.5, 22.5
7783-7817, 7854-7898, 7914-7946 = -0.7 angstrom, 22.1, 24.9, 23.7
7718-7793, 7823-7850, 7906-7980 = 1.0 angstrom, 21.4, 25.3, 23.1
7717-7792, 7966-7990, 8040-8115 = 0.5 angstrom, 21.4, 29.7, 27.1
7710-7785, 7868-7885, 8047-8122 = 0.4 angstrom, 21.3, 29.8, 24.6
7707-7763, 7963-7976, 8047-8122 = 0.2 angstrom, 21.2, 29.8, 27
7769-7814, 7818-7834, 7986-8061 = 0.3 angstrom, 21.9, 28.1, 22.8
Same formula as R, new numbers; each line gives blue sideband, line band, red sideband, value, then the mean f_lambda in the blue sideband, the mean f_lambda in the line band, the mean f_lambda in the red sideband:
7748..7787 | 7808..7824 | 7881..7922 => -0.55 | 21.1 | 23.1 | 24.5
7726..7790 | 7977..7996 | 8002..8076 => 0.42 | 21.4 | 26.7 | 28.7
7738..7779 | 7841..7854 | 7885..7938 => 0.31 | 21.2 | 22.7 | 24.7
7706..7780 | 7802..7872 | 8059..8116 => 2.37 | 21.2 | 22.8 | 29.9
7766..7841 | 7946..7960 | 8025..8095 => 0.37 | 22.1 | 25.5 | 29.2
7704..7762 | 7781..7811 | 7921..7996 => 0.81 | 21.1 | 21.8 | 25.9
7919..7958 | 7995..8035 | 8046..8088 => -0.15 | 25.1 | 27.8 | 29.5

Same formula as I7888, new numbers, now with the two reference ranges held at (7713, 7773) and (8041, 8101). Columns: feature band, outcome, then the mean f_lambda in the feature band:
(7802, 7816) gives 0.08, 22.8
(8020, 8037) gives 0.14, 28.2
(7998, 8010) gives 0.27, 27.2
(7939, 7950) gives 0.62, 24.9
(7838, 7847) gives 0.56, 22.3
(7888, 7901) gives 0.00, 25.1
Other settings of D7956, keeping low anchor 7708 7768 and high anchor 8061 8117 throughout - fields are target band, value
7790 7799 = 0.41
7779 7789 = 0.42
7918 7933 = 0.51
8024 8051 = 0.15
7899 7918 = 0.93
